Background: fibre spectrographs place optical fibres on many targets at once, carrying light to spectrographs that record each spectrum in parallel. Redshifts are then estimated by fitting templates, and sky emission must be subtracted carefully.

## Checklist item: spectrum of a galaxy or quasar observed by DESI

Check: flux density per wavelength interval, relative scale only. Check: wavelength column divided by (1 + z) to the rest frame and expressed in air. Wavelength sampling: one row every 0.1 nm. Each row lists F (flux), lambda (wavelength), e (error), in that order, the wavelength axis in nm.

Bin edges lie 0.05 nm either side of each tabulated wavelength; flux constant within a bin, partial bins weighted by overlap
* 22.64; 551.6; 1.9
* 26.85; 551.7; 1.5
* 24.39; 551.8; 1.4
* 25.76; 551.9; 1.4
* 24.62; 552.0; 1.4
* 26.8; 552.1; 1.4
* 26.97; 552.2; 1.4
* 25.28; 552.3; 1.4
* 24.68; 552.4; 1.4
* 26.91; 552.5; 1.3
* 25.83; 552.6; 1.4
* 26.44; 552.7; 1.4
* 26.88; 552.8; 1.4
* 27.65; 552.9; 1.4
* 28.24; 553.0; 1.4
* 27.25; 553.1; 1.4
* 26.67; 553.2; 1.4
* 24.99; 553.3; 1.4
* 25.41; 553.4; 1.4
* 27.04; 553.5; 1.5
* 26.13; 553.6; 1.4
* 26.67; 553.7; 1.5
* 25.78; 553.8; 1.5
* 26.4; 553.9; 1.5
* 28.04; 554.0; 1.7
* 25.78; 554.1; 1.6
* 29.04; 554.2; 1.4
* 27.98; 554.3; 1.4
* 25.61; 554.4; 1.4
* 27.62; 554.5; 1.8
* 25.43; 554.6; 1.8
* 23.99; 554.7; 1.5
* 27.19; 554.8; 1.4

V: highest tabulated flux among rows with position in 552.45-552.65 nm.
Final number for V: 26.91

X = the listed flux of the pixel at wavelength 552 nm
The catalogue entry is 24.62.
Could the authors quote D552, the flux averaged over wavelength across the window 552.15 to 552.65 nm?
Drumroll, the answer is 25.9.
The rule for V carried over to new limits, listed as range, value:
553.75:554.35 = 29.04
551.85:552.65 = 26.97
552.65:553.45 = 28.24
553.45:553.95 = 27.04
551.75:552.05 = 25.76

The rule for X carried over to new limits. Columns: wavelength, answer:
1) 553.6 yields 26.13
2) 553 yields 28.24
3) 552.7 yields 26.44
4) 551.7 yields 26.85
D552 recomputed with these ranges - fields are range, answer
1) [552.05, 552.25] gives 26.9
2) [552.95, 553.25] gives 27.4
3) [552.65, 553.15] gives 27.3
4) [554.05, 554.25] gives 27.4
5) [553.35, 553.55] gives 26.2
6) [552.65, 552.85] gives 26.7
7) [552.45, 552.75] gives 26.4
